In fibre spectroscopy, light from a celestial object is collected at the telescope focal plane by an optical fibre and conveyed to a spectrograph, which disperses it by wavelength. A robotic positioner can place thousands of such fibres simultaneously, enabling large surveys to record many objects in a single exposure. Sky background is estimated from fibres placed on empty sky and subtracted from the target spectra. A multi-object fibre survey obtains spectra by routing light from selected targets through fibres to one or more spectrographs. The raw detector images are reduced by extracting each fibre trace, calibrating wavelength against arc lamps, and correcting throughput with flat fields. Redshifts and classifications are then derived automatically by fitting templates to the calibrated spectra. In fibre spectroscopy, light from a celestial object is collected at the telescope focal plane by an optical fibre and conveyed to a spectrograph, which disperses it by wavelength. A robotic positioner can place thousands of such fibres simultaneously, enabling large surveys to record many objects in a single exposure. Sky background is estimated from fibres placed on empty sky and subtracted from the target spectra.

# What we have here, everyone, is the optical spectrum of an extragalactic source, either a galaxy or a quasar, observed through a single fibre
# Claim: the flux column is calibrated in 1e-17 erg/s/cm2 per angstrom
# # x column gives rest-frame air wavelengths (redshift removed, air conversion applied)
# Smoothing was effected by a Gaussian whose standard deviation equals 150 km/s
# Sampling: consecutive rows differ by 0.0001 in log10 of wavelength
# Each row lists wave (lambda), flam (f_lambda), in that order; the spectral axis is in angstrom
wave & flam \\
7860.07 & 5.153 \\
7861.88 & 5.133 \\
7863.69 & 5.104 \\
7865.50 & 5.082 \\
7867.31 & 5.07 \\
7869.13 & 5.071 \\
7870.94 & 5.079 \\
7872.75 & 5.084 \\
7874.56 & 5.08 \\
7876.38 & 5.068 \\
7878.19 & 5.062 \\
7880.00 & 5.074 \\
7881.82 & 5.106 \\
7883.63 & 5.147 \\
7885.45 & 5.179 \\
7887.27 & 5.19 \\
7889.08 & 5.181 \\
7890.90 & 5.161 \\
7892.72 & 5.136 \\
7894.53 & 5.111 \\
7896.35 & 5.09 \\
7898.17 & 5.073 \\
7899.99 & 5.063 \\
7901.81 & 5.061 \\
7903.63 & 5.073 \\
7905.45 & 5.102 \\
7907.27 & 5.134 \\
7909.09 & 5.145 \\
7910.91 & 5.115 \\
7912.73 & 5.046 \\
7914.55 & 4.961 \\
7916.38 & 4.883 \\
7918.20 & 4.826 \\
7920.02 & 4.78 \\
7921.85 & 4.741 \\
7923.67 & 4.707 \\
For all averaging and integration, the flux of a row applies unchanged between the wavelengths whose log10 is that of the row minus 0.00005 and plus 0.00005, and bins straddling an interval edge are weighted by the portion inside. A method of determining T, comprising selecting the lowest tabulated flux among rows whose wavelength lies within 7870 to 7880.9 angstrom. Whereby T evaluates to 5.062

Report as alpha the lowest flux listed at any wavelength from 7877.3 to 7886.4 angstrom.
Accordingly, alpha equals 5.062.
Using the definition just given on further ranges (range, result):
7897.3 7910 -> 5.061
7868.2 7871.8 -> 5.071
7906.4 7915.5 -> 4.961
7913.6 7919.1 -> 4.826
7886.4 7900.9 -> 5.063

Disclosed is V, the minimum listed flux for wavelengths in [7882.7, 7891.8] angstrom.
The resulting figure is 5.147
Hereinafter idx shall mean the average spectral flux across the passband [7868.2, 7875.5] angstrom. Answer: 5.07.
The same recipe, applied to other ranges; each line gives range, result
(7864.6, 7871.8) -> 5.07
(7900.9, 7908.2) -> 5.09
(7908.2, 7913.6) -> 5.11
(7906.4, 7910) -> 5.14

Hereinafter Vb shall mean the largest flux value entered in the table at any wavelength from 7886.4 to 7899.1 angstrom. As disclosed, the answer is 5.19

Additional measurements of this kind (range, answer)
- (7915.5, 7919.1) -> 4.883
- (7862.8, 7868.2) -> 5.104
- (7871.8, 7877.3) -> 5.084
